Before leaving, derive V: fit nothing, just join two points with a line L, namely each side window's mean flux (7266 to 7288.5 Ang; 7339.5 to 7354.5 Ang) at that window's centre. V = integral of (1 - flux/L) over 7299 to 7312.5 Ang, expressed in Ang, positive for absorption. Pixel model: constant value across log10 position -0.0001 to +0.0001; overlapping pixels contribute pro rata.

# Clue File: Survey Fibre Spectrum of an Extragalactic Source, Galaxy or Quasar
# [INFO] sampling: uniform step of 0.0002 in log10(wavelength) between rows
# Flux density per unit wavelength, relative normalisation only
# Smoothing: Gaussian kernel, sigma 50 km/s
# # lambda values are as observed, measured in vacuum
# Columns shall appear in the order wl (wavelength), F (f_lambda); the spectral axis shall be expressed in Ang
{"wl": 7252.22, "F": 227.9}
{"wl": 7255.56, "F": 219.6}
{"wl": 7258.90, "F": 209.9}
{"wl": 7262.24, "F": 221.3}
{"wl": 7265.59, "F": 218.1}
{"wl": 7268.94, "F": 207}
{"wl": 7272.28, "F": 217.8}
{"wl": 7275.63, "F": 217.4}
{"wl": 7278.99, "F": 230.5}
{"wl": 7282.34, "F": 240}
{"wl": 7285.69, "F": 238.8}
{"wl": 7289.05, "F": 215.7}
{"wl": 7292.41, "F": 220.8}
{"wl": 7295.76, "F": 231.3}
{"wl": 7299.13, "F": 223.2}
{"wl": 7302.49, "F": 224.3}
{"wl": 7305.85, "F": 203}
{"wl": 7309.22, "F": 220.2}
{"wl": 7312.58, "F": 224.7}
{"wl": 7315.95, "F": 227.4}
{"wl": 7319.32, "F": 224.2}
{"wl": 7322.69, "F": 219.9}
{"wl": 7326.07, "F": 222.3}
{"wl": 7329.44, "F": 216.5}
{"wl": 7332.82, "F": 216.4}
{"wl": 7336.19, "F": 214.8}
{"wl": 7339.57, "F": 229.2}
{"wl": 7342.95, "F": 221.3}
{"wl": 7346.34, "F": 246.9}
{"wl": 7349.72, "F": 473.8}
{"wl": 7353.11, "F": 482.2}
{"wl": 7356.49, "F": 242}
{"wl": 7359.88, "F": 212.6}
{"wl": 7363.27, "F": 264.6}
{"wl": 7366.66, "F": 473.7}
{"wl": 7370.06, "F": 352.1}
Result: 2.64 Ang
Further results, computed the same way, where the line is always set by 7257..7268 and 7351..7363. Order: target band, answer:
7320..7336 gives 3.61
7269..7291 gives 0.79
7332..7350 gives 2.64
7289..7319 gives 4.21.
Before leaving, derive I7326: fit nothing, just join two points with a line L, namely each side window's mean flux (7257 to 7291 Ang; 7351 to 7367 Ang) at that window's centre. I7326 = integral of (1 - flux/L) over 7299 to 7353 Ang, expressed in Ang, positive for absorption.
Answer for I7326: 7.9 Ang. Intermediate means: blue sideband 222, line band 246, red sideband 327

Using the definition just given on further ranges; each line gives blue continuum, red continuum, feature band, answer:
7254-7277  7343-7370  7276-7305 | 2.5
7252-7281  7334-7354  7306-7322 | 2.8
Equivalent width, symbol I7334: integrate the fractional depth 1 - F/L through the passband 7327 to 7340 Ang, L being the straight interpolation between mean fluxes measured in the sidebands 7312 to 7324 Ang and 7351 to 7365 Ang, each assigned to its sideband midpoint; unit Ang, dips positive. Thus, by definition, 1.90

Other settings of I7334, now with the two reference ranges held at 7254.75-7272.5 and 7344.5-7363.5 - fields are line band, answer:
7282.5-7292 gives 0.6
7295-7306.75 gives 1.8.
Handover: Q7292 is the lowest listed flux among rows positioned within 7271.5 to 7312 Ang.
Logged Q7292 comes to 203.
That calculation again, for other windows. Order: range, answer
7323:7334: 216.4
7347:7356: 473.8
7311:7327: 219.9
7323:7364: 212.6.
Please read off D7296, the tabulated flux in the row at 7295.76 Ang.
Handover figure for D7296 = 231.3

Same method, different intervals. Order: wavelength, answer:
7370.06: 352.1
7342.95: 221.3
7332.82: 216.4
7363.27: 264.6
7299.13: 223.2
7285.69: 238.8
